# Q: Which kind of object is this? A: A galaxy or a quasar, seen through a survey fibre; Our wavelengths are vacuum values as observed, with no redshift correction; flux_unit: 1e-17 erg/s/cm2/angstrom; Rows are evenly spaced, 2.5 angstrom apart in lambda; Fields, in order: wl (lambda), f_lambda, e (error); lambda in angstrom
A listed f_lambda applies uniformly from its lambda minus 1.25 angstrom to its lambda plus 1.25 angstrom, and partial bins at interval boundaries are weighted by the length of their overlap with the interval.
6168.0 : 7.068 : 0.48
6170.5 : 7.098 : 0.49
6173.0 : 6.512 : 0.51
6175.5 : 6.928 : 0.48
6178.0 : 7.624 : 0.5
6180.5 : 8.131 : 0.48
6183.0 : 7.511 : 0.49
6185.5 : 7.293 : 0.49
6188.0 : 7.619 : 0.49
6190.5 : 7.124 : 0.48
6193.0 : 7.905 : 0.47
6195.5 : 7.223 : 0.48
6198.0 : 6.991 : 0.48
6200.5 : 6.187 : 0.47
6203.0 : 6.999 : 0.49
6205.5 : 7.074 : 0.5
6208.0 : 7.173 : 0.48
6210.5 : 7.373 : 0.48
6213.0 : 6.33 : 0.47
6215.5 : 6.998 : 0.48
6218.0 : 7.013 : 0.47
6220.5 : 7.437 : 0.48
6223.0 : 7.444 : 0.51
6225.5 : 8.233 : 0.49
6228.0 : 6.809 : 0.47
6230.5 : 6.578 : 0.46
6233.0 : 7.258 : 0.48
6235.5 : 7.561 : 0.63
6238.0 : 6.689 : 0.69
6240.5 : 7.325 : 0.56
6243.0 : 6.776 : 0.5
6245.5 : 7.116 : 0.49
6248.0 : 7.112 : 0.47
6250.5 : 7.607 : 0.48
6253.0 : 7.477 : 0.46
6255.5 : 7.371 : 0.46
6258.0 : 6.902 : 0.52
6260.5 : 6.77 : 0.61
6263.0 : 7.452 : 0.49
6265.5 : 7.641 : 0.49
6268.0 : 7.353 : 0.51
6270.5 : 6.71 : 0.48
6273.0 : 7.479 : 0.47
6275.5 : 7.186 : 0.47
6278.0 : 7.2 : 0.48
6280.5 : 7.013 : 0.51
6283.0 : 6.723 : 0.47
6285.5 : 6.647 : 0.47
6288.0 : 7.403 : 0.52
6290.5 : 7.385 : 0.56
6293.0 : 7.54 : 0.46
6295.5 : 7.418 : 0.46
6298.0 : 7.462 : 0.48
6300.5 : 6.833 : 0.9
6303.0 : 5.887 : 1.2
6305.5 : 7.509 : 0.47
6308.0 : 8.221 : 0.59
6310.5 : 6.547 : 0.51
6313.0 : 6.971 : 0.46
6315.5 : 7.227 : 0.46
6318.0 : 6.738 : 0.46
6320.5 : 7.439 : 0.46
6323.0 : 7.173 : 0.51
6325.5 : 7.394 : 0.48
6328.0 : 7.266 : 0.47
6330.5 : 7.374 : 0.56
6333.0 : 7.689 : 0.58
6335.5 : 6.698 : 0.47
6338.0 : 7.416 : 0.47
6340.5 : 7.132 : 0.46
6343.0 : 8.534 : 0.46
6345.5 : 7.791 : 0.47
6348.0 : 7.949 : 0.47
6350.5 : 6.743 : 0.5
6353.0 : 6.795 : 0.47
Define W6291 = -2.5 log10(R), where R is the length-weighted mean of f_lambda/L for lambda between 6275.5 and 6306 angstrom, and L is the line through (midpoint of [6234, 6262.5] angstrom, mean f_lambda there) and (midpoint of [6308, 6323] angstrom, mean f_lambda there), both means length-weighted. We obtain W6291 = 0.007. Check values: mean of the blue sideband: 7.16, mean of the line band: 7.08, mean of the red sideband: 7.1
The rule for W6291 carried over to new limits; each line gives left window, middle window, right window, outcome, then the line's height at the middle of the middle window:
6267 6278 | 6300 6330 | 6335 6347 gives 0.05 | 7.42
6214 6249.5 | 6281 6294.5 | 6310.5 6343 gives 0.01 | 7.21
